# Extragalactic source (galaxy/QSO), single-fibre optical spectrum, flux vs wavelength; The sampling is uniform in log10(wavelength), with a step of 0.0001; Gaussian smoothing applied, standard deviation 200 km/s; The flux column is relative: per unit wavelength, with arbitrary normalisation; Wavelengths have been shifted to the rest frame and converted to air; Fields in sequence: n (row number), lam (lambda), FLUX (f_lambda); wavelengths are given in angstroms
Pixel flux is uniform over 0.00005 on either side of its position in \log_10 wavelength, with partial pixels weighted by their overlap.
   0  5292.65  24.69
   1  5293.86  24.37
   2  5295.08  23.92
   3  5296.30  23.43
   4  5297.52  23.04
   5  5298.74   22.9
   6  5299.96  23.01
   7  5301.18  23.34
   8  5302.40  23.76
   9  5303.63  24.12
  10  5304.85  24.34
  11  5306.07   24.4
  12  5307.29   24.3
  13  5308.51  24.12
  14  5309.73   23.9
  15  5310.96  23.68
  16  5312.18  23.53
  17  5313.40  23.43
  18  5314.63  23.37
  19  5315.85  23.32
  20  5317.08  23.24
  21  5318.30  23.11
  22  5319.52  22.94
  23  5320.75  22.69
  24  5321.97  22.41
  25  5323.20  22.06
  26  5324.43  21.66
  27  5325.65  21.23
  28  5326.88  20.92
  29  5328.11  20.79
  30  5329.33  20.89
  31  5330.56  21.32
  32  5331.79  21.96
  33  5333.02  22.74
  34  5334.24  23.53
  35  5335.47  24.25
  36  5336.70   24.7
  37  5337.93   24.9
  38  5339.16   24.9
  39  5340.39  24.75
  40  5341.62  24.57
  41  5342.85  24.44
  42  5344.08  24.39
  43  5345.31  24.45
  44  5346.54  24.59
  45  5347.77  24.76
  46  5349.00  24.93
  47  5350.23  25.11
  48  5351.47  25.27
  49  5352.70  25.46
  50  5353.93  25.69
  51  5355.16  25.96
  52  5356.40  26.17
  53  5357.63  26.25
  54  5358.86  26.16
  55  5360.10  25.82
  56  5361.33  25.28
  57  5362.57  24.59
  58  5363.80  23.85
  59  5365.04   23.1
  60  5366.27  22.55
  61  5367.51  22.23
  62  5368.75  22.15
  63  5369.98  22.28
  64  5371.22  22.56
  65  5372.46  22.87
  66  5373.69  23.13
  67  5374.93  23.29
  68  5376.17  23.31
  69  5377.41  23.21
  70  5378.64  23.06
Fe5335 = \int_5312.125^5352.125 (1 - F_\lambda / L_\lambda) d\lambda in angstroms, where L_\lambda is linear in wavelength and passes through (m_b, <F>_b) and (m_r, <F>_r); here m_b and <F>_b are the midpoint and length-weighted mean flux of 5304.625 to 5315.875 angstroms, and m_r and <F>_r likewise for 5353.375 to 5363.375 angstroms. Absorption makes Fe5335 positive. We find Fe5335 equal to 2.2 angstroms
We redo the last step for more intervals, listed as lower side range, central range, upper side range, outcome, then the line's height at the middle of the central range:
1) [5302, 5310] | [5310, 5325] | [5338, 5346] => 0.8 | 24.3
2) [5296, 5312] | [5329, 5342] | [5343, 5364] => 0.6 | 24.7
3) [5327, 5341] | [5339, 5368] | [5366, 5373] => -2.7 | 22.7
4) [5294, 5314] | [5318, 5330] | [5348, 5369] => 1.1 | 24.1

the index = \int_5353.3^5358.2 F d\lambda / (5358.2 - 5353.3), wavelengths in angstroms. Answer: 26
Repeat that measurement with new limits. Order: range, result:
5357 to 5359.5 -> 26.2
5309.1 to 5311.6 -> 23.8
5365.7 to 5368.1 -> 22.3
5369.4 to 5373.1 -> 22.6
